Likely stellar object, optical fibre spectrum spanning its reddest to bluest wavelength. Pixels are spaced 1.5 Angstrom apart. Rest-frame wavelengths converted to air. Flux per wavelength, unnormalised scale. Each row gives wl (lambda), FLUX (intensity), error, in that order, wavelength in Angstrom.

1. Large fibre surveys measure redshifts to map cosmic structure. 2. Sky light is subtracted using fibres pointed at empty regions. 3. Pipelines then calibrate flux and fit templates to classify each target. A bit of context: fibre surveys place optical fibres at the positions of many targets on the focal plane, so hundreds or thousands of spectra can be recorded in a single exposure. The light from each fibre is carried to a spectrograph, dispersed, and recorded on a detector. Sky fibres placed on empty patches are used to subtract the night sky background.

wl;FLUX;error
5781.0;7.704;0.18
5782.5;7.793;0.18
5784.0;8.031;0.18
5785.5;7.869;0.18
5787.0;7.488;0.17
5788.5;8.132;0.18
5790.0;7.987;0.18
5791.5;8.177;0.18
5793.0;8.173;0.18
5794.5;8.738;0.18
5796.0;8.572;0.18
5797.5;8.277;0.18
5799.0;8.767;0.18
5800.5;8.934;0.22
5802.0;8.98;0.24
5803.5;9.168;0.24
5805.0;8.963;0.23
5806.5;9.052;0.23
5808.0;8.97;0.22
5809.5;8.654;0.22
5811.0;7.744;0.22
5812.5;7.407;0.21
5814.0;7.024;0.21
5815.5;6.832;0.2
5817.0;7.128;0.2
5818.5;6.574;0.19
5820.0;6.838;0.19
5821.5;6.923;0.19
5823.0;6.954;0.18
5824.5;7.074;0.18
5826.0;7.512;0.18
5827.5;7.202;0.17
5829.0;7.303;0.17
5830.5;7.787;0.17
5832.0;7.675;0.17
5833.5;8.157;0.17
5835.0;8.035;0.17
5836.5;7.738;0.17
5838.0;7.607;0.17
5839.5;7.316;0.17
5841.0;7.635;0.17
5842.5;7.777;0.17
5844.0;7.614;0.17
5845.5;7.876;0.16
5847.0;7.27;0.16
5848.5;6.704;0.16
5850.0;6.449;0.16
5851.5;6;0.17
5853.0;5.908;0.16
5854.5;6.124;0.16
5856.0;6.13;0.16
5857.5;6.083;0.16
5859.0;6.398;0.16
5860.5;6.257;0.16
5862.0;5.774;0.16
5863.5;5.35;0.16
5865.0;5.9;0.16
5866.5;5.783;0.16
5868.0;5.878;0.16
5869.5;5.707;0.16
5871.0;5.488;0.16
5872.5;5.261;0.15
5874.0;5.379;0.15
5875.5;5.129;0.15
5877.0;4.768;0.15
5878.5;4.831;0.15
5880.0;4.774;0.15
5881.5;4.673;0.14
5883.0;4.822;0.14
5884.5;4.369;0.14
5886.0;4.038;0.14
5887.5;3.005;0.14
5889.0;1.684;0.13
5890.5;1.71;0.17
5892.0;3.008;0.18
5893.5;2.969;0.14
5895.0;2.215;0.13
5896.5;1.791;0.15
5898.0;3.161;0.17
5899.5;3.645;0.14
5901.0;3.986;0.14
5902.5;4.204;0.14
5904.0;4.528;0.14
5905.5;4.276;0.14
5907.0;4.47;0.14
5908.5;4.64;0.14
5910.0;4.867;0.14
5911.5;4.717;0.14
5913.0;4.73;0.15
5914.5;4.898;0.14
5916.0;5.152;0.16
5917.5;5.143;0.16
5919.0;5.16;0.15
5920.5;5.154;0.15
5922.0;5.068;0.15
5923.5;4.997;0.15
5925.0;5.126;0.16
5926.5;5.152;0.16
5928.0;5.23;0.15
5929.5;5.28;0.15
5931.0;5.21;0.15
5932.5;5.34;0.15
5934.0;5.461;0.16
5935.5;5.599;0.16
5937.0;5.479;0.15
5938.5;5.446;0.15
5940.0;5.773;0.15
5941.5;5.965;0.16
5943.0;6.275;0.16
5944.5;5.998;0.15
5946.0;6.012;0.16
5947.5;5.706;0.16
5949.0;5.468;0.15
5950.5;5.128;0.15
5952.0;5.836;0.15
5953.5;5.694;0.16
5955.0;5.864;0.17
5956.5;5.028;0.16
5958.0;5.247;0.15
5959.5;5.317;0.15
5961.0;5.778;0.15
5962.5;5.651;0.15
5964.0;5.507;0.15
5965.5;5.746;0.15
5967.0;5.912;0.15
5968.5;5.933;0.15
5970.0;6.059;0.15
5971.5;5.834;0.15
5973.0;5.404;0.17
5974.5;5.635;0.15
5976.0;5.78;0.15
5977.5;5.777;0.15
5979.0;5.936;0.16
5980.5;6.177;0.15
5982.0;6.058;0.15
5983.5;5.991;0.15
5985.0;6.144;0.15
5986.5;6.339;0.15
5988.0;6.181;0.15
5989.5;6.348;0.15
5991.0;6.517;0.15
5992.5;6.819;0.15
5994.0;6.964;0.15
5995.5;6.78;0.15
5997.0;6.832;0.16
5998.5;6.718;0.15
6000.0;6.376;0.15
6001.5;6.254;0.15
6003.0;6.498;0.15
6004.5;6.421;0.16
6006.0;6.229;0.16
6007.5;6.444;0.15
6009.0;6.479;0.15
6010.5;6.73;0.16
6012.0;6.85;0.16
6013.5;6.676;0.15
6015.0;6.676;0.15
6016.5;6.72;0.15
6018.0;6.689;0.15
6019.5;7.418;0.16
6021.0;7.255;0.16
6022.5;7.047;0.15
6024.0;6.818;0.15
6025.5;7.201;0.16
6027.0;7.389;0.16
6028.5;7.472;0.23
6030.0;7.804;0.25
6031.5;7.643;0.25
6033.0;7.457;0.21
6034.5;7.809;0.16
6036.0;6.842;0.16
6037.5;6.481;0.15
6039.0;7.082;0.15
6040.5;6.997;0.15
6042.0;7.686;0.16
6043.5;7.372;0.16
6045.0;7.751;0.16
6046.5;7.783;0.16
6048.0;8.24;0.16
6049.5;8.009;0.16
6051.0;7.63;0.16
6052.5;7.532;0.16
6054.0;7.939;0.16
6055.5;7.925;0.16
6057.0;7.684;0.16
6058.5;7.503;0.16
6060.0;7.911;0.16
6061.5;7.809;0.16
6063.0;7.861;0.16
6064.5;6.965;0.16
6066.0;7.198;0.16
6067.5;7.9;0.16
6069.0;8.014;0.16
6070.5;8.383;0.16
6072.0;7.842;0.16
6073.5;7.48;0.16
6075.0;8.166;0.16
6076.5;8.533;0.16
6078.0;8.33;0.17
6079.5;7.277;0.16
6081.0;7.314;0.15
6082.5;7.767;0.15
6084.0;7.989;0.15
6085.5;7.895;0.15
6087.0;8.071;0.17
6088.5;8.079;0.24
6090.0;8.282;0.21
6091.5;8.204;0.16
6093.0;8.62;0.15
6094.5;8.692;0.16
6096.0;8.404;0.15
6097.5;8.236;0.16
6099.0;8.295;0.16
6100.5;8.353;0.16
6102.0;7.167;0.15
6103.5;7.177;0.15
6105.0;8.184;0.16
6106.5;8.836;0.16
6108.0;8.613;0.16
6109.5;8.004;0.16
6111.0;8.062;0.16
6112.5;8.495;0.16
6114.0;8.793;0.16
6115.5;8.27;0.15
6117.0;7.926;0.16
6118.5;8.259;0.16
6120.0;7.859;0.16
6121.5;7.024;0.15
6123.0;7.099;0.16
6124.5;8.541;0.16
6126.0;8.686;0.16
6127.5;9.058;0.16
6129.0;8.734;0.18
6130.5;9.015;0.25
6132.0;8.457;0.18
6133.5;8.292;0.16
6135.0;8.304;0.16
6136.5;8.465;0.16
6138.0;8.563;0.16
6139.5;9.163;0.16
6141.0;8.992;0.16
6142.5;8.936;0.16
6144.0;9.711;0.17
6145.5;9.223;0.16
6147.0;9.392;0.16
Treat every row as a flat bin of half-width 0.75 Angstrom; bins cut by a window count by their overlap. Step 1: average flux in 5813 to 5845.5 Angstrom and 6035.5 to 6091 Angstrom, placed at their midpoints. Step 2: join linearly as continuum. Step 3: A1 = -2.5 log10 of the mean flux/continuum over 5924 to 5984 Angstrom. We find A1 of 0.32 mag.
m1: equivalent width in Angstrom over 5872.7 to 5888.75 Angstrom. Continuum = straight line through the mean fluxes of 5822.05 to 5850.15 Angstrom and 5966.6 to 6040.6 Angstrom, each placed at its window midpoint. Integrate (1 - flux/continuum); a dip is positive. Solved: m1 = 6.05 Angstrom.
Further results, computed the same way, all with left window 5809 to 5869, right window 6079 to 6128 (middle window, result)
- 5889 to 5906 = 9.6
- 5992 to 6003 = 1.4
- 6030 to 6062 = 1.1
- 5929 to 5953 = 5.7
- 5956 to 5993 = 8.1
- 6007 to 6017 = 1.4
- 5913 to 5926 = 4.0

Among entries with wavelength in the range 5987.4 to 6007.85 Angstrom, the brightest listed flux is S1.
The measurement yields 6.964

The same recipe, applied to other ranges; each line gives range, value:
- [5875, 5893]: 5.129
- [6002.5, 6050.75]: 8.24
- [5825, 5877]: 8.157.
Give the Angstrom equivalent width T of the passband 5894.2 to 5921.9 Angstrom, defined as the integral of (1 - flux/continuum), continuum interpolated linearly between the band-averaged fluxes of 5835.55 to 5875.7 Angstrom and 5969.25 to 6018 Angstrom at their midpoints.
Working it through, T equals 9.1 Angstrom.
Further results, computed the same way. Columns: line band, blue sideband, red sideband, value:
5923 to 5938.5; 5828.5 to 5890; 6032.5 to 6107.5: 3.1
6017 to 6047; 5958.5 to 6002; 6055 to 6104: -1.0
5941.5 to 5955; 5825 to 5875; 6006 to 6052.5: 2.3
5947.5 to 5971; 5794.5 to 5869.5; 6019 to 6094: 5.9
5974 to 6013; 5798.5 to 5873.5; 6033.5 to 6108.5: 6.4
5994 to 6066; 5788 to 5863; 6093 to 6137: 7.7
